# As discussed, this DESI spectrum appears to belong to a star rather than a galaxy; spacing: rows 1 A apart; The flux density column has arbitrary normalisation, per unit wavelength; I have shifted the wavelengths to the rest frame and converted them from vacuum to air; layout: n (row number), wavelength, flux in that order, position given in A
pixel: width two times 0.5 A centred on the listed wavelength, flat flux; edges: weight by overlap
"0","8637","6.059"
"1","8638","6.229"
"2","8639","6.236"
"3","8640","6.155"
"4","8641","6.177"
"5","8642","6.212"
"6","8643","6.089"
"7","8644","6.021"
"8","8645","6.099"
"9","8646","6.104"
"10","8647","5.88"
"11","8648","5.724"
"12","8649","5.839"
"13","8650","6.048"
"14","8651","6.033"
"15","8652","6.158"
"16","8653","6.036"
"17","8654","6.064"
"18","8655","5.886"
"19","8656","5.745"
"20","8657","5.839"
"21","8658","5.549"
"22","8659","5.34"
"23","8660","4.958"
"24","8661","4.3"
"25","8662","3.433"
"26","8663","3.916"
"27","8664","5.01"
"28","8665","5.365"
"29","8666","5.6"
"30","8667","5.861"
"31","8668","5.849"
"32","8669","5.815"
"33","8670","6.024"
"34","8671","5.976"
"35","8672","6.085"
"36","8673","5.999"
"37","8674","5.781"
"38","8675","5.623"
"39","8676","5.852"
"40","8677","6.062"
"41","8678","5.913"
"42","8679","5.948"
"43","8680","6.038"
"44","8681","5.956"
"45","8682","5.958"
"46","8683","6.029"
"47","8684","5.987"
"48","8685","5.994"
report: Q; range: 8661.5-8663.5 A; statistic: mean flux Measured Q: 3.67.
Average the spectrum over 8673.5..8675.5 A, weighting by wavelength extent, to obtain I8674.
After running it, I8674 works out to 5.7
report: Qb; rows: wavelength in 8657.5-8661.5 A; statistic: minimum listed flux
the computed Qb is 4.3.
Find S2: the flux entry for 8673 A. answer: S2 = 5.999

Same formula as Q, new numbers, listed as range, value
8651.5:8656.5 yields 5.98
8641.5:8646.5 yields 6.1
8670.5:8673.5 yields 6.02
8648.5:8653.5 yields 6.02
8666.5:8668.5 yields 5.86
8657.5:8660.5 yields 5.28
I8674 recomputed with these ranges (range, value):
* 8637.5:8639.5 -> 6.23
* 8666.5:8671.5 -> 5.91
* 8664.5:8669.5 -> 5.7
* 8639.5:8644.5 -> 6.13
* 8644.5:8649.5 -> 5.93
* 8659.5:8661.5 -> 4.63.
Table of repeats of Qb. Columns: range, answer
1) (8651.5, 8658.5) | 5.549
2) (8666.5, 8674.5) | 5.781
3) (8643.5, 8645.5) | 6.021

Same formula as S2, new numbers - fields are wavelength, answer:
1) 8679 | 5.948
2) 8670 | 6.024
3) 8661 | 4.3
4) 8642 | 6.212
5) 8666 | 5.6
